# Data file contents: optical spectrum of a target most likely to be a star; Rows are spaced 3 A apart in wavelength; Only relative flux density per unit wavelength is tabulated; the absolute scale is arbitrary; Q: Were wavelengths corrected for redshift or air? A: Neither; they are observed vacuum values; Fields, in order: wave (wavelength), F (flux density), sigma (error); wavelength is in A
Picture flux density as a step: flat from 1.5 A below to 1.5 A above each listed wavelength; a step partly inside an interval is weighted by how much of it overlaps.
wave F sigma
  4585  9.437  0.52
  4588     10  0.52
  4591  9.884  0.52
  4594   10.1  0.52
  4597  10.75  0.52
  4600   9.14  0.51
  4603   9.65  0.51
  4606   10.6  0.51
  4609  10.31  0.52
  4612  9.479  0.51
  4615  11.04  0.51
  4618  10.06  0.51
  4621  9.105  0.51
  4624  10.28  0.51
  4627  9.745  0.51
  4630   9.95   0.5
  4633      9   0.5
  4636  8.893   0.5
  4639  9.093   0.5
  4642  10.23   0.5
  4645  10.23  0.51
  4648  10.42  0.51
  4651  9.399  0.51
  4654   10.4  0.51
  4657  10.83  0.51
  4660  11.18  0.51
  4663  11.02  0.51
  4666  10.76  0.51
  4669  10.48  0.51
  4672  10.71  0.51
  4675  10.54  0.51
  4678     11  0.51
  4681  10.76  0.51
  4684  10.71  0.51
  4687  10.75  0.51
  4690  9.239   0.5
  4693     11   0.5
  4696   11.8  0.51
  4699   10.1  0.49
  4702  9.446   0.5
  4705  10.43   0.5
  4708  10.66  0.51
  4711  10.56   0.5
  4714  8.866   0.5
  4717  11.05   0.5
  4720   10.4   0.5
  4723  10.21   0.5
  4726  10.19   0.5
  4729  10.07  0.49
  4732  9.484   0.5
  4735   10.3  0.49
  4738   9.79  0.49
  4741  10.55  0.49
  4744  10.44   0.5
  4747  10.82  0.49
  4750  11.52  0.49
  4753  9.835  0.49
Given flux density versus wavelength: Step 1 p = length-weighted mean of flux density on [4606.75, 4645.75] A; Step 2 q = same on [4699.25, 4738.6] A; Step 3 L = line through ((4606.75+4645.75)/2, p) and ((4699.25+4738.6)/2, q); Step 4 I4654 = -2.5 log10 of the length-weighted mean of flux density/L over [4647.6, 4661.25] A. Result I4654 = -0.06 mag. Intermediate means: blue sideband 9.81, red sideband 10.1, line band 10.4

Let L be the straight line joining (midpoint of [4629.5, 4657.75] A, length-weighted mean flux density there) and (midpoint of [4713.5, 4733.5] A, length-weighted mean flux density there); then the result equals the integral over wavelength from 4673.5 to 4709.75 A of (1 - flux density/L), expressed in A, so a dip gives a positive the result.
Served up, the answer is -2.01 A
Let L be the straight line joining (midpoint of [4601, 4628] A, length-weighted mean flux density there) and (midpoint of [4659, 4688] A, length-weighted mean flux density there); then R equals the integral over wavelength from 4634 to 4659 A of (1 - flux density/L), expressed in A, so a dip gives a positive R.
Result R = 1.2 A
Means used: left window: 10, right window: 10.8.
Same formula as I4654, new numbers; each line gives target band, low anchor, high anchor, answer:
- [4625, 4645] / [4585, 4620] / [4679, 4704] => 0.07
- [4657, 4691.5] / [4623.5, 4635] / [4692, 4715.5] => -0.06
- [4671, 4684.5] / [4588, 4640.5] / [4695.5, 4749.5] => -0.07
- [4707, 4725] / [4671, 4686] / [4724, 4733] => -0.01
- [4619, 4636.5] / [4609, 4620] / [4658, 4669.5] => 0.09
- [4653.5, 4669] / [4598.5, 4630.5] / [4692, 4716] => -0.07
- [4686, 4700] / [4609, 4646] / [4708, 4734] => -0.06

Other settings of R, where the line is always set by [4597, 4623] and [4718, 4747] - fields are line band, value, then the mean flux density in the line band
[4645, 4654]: 0.01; 10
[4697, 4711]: -0.15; 10.3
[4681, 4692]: -0.24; 10.3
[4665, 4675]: -0.53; 10.6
